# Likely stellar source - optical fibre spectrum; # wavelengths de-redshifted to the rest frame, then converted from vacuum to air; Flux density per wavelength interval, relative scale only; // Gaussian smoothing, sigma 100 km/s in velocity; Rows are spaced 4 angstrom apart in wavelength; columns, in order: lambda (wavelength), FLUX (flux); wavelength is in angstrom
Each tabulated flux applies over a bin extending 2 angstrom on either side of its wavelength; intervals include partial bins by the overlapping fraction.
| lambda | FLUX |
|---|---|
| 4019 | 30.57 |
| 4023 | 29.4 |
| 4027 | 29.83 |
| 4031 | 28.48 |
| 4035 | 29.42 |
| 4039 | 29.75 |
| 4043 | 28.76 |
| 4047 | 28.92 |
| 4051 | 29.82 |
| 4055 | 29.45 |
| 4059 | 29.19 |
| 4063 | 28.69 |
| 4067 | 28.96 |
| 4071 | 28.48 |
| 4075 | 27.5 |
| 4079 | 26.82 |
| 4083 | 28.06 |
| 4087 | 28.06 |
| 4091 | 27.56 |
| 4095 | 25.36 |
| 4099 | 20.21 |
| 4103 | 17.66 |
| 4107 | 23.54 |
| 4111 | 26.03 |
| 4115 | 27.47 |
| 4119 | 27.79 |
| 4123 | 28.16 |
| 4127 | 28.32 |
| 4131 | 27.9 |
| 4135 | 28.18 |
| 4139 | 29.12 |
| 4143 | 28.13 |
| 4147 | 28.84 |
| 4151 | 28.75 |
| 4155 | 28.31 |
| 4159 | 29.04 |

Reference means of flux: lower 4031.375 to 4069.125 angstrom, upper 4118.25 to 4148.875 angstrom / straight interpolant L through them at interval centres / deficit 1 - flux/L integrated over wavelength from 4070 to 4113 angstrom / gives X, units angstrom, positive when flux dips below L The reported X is 5.16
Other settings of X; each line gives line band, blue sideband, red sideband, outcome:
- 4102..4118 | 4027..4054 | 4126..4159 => 2.46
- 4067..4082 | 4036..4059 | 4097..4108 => -1.79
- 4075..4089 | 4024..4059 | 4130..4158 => 0.66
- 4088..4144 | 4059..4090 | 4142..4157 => 4.46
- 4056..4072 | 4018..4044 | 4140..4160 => 0.18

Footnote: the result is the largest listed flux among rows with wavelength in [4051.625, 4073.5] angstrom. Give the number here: 29.45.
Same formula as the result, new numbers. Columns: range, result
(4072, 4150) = 29.12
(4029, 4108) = 29.82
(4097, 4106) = 20.21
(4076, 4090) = 28.06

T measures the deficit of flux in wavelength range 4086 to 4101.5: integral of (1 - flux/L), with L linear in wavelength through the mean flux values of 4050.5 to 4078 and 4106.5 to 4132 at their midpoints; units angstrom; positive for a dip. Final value 1.7 angstrom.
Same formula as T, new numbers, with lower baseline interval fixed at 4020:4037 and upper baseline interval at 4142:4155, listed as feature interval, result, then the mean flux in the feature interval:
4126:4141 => 0.1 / 28.4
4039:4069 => 0.0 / 29.2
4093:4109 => 4.0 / 21.7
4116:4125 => 0.3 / 27.9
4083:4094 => 0.5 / 27.6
